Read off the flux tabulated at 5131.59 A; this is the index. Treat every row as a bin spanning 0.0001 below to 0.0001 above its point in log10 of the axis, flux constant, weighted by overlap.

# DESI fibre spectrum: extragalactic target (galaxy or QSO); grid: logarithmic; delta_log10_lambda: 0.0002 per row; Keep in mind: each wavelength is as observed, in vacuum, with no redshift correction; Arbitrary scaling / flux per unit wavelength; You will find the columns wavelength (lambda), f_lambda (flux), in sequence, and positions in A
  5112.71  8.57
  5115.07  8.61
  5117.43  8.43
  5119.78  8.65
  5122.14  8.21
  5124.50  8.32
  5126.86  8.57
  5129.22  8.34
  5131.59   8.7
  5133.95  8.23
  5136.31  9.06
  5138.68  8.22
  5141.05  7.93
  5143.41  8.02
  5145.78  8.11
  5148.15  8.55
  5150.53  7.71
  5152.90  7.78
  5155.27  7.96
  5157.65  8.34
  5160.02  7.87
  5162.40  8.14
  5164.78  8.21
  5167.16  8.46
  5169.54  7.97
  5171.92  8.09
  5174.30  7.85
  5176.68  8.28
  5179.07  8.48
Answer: 8.7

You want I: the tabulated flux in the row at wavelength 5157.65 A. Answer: 8.34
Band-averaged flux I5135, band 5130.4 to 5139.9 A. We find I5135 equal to 8.54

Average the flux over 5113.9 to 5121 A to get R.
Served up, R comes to 8.56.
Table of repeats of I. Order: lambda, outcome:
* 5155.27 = 7.96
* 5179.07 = 8.48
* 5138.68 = 8.22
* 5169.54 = 7.97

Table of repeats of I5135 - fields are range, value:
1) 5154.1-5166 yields 8.1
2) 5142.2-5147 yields 8.08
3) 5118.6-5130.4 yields 8.42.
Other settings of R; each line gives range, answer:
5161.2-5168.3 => 8.26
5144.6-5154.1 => 8.04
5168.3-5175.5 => 7.98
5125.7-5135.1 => 8.46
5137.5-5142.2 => 8.07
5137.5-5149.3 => 8.17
